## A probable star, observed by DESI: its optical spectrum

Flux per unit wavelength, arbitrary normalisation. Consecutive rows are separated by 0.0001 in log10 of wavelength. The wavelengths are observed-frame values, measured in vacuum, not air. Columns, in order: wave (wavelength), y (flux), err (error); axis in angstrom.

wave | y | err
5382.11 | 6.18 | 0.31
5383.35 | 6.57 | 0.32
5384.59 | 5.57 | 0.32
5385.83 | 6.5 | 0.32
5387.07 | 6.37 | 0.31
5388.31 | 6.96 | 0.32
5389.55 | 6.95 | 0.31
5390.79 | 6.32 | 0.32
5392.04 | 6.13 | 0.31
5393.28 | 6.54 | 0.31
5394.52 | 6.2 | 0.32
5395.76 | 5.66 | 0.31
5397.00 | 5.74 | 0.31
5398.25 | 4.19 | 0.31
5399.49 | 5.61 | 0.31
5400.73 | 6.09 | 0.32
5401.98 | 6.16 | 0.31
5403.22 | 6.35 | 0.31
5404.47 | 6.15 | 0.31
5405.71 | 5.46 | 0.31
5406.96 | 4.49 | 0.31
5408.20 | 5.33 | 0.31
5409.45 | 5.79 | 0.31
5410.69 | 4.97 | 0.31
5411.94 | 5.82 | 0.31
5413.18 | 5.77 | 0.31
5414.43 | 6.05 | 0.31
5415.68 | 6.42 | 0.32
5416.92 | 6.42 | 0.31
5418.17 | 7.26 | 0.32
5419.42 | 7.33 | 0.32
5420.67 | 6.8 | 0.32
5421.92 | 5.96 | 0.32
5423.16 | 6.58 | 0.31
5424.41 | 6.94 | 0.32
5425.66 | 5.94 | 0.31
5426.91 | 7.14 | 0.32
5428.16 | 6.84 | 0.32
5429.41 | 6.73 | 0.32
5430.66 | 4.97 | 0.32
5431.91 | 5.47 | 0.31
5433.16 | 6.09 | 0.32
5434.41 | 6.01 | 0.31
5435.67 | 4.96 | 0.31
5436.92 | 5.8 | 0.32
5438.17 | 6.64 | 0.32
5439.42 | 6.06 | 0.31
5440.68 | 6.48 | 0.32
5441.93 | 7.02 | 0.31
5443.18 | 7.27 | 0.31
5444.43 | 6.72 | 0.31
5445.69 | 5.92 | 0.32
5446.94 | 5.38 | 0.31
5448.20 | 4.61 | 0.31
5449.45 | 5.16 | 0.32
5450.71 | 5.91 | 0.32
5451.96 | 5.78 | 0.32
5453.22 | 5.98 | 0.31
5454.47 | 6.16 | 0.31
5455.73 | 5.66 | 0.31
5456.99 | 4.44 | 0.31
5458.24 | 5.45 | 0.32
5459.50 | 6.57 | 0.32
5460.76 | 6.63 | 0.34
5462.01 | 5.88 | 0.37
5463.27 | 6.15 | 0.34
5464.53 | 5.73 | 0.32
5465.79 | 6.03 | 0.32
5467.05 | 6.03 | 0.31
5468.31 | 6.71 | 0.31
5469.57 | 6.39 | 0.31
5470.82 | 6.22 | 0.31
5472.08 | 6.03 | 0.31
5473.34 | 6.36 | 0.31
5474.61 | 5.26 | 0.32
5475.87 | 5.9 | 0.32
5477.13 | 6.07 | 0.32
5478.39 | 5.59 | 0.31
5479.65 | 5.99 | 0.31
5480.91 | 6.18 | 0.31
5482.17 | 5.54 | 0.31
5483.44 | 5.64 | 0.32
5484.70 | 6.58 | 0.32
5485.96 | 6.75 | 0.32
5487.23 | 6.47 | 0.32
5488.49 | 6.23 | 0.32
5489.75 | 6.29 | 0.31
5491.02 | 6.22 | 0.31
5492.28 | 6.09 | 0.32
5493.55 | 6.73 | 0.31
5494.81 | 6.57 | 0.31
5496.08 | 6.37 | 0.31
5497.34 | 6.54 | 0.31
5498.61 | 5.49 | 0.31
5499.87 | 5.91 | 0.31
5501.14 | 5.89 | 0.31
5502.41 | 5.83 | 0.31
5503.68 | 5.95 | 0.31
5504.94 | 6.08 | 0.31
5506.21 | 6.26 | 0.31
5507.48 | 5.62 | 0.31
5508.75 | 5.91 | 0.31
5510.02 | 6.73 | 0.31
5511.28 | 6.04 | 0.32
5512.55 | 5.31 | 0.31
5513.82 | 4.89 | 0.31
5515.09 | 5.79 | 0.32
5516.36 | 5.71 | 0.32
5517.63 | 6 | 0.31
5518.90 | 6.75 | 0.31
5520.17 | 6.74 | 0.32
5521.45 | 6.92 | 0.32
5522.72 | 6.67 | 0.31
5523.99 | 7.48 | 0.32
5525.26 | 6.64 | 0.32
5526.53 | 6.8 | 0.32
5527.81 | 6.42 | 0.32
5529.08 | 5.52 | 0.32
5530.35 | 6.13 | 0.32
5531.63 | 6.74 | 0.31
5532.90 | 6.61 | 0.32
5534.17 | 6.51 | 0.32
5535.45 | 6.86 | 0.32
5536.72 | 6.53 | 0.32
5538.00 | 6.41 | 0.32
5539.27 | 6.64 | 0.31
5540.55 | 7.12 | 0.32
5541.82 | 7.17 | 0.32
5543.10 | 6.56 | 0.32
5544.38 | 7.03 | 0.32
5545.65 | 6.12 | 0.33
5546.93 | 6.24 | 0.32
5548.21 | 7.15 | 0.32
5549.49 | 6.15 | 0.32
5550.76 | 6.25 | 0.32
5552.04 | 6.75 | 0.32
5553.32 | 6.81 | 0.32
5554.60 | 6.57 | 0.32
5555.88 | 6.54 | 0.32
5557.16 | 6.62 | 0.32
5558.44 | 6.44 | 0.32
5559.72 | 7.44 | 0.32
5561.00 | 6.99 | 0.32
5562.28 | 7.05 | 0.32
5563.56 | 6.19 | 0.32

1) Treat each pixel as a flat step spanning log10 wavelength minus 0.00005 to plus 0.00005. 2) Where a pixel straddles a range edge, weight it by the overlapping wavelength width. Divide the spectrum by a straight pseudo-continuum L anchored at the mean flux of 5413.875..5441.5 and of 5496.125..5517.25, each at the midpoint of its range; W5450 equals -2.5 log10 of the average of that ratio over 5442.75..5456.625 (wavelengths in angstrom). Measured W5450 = 0.069 mag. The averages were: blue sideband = 6.32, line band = 5.82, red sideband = 5.89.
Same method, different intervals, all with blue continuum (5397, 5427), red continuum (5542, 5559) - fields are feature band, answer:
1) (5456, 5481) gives 0.05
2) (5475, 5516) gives 0.05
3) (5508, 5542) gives 0.01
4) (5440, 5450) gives 0.01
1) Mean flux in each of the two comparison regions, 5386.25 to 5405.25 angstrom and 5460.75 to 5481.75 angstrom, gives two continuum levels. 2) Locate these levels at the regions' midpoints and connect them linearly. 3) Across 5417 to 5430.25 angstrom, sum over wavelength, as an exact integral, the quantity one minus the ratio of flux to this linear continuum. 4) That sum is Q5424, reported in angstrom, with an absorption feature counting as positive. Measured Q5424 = -1.4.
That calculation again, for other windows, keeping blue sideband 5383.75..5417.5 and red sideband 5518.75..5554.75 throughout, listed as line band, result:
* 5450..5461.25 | 0.70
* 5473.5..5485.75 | 0.82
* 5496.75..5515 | 1.65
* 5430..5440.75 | 0.54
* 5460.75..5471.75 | 0.17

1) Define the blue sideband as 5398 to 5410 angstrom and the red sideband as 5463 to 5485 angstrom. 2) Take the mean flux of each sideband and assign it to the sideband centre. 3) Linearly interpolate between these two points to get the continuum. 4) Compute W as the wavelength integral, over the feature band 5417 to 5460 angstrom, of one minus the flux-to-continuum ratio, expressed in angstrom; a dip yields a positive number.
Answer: -2.4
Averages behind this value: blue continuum 5.6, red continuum 6.01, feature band 6.12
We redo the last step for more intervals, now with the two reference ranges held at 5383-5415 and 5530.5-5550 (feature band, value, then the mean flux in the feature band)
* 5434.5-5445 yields -0.4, 6.35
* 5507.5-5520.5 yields 1.1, 5.95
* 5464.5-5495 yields 0.9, 6.15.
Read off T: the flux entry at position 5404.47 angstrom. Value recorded 6.15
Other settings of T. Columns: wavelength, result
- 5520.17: 6.74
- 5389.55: 6.95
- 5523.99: 7.48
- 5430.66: 4.97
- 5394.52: 6.2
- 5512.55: 5.31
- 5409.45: 5.79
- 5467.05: 6.03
